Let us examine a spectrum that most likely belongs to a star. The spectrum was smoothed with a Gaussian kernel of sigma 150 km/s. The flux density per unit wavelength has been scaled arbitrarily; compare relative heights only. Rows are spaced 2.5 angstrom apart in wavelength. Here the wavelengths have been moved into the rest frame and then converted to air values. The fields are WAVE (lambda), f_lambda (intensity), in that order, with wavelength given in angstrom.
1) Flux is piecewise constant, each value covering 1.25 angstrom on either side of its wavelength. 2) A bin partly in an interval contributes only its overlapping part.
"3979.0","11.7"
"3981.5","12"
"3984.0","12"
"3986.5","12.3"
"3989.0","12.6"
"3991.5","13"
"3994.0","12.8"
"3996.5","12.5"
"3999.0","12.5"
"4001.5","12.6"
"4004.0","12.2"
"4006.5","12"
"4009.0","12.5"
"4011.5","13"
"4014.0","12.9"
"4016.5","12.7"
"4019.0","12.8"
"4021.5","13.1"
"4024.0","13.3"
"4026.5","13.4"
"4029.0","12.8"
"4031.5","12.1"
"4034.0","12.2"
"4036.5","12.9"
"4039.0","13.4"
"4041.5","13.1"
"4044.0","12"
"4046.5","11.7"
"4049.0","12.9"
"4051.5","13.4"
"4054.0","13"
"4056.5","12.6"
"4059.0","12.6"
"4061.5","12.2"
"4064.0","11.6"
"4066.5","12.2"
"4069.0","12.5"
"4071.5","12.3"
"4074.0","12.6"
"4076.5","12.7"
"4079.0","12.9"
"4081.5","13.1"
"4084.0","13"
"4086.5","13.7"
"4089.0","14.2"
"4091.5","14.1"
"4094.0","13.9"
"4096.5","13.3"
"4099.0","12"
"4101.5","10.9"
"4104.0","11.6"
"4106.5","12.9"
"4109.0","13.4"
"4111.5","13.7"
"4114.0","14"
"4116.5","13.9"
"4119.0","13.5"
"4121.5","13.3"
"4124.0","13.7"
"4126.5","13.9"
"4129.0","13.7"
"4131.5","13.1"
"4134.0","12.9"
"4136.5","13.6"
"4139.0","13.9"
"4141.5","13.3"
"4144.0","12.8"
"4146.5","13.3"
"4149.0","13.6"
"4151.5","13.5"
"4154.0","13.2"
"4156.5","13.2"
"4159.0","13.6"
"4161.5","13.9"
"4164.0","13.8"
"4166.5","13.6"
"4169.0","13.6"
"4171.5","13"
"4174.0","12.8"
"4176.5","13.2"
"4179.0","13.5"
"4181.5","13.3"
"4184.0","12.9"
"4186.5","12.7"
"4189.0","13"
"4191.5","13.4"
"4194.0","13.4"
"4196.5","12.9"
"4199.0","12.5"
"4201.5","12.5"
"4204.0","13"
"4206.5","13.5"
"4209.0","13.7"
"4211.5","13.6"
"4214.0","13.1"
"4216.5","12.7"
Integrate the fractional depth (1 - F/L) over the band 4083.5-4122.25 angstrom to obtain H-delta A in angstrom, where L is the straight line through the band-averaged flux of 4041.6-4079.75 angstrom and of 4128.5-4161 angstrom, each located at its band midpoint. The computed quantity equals -0.9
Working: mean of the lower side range 12.5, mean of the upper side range 13.4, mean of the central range 13.2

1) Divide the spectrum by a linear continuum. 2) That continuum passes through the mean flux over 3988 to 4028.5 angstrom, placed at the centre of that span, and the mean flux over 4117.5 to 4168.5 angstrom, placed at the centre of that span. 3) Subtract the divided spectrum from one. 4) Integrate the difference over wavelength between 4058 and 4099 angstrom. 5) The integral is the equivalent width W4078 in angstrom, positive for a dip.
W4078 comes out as 0.70 angstrom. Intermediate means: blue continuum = 12.7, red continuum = 13.5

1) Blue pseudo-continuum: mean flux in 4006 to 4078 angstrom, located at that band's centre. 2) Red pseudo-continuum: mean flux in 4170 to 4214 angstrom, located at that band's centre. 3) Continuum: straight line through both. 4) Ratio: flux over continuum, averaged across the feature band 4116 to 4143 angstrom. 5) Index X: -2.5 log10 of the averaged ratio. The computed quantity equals -0.05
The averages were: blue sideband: 12.6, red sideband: 13.1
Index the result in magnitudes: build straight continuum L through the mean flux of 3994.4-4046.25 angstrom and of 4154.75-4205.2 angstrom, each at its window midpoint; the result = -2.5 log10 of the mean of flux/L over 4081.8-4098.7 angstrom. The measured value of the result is -0.05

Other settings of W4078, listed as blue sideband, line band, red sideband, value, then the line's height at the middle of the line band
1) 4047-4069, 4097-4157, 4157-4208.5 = -1.4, 12.9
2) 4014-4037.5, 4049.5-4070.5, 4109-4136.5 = 0.9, 13.1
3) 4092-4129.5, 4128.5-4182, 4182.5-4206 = -1.3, 13.1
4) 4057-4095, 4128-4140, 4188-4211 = -0.4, 13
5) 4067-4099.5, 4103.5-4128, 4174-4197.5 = -0.6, 13.1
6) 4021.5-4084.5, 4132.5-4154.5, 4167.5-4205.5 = -0.7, 12.9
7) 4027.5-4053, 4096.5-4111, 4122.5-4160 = 0.9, 13.1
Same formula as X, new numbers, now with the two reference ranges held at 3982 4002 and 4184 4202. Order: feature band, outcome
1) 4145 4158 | -0.042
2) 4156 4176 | -0.046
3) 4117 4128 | -0.069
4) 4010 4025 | -0.033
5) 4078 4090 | -0.056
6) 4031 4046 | 0.001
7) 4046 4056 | -0.015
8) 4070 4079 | 0.009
